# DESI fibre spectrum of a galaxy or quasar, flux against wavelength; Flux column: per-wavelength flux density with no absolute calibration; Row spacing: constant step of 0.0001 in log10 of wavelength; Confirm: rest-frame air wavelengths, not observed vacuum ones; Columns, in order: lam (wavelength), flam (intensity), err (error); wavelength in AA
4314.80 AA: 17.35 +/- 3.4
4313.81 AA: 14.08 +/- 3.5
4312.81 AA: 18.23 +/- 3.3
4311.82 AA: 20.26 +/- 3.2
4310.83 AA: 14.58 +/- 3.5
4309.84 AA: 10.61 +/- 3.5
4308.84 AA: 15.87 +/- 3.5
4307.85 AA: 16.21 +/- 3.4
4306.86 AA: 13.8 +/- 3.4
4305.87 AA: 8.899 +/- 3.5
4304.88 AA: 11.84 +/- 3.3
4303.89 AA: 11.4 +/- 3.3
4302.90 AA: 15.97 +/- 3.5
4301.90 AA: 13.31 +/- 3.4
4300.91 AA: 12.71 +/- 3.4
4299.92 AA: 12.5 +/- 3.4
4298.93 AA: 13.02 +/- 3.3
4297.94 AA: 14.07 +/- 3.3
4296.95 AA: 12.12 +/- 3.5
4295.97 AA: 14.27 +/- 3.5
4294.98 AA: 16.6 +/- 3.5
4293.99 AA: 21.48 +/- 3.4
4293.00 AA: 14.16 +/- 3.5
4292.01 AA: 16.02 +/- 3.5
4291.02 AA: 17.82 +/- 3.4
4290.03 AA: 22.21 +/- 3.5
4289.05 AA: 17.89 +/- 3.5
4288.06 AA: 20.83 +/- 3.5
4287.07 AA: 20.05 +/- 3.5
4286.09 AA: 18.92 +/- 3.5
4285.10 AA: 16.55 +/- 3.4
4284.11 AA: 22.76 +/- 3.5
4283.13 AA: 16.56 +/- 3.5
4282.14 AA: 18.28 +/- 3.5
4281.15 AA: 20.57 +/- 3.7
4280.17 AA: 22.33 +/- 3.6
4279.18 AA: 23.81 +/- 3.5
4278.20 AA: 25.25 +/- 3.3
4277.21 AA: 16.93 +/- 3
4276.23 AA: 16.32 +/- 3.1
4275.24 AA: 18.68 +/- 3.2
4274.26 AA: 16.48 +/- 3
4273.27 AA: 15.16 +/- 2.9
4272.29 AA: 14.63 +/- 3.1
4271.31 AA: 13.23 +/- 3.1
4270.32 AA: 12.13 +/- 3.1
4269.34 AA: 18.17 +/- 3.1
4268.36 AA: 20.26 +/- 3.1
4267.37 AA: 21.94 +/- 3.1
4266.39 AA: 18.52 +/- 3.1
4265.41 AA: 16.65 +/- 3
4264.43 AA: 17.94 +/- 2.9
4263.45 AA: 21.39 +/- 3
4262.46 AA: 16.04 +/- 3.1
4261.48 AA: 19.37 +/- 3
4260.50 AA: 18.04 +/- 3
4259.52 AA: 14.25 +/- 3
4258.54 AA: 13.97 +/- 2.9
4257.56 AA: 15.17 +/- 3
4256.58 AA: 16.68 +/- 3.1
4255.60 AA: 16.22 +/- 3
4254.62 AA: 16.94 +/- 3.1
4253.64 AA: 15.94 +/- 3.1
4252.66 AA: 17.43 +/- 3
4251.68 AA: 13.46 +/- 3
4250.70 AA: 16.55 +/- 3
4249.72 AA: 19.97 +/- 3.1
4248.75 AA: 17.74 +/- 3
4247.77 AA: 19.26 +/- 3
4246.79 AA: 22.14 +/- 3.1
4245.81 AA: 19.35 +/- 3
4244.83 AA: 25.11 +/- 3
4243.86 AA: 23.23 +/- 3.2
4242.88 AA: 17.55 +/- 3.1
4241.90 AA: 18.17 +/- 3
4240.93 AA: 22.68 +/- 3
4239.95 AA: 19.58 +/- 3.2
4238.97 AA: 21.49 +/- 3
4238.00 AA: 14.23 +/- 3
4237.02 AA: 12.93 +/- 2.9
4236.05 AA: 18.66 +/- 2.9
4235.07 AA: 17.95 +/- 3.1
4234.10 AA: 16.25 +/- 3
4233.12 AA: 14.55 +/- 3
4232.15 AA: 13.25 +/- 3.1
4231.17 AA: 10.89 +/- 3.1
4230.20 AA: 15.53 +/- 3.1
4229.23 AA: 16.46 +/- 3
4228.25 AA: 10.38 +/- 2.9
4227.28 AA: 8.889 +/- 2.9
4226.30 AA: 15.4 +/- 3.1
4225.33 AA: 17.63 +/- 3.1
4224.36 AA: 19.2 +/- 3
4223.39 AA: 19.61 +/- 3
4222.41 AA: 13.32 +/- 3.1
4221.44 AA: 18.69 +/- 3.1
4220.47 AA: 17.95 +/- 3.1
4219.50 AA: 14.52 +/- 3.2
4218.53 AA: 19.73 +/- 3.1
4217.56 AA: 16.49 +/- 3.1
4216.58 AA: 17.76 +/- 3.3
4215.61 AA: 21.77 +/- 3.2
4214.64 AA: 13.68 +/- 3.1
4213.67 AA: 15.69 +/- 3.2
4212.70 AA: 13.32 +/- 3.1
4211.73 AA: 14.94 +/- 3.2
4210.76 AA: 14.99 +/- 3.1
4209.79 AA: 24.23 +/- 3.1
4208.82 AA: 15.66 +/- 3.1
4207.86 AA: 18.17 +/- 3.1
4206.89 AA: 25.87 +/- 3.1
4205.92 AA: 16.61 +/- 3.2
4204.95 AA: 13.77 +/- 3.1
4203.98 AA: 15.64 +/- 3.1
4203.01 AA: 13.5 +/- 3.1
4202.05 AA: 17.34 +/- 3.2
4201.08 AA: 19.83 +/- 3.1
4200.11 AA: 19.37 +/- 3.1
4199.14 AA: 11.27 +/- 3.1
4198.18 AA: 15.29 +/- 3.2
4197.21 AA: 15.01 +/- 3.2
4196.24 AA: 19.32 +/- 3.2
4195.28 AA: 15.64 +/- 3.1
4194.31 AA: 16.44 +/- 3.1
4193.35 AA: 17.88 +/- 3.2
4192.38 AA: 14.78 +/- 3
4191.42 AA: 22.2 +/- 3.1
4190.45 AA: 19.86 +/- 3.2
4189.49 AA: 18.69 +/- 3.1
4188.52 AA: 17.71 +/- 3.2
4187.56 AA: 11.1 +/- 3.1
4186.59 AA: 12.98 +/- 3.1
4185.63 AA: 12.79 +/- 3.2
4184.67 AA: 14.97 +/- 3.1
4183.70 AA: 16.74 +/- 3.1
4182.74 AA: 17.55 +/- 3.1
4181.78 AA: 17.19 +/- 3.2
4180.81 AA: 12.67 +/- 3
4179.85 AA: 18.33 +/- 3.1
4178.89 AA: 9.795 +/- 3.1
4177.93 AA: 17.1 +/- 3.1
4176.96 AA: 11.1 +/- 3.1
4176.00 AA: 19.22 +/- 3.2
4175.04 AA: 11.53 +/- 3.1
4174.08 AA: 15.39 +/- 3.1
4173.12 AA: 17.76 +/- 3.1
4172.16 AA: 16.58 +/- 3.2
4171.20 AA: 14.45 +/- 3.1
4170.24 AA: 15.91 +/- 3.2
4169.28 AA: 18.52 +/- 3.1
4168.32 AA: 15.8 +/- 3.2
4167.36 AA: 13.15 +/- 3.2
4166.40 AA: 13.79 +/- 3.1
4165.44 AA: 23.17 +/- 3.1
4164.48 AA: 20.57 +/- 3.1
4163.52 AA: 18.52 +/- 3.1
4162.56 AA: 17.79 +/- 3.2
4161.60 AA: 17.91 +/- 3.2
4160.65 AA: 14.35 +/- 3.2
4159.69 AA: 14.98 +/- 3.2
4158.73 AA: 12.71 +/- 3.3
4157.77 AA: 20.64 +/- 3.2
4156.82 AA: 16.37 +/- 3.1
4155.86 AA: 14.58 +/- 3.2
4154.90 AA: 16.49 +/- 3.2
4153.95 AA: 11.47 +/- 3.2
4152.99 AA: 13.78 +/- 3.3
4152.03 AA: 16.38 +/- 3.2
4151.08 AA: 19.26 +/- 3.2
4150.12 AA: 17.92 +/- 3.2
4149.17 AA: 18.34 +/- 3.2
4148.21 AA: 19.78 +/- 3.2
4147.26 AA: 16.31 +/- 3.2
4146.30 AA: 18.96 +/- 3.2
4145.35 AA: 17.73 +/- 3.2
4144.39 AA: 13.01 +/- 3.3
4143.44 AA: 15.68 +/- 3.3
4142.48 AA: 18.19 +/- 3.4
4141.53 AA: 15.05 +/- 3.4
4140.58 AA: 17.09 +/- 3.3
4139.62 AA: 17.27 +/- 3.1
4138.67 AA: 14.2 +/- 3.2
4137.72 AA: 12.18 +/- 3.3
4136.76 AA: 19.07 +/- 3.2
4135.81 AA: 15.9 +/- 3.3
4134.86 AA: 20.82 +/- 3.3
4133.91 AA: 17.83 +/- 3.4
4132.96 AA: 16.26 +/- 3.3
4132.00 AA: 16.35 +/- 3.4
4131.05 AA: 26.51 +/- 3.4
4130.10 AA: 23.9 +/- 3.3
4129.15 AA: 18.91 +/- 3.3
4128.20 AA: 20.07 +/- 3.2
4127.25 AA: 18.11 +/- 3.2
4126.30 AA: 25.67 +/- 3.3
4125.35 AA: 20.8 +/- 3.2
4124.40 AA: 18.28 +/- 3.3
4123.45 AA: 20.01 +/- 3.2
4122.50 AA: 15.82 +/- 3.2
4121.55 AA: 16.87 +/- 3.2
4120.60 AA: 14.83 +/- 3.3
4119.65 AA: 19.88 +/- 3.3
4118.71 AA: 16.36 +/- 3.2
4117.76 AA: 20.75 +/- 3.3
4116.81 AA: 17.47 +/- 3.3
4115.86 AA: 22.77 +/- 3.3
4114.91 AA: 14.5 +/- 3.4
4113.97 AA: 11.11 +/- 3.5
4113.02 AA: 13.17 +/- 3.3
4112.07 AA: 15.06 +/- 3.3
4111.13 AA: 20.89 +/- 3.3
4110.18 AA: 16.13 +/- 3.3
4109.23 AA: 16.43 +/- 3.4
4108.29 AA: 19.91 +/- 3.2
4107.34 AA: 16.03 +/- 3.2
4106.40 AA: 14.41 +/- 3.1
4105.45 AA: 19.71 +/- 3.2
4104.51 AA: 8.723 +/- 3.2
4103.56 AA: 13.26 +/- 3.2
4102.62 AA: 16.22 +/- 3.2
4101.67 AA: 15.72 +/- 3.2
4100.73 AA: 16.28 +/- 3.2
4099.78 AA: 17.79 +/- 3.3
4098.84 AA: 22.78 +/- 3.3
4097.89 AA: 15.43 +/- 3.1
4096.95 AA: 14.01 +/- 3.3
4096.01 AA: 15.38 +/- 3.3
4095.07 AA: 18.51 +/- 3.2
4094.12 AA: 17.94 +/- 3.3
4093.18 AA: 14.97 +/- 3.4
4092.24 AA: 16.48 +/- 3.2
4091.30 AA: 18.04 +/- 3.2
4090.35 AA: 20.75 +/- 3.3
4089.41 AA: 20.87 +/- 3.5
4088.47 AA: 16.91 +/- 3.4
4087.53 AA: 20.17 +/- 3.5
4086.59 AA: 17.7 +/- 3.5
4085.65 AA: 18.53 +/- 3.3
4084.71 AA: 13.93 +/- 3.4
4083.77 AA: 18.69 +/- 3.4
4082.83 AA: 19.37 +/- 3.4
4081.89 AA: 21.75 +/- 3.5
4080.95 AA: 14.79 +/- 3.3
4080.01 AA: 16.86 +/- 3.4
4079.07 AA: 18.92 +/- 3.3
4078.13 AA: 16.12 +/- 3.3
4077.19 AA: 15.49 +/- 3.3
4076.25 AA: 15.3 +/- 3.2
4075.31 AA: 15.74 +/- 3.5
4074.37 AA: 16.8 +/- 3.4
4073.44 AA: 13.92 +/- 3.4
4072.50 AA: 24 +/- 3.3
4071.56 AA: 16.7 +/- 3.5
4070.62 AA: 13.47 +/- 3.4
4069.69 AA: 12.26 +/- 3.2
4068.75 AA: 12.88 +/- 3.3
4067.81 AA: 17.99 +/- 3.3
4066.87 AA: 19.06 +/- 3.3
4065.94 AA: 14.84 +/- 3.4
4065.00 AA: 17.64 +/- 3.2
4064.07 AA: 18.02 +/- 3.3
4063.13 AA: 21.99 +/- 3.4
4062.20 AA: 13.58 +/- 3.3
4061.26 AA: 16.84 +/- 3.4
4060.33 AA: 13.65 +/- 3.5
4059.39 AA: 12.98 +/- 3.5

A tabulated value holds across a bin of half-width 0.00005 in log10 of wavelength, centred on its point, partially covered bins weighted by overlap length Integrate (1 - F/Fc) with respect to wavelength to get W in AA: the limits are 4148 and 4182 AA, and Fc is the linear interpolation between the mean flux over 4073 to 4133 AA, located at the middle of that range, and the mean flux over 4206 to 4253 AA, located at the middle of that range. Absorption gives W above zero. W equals 2.48 AA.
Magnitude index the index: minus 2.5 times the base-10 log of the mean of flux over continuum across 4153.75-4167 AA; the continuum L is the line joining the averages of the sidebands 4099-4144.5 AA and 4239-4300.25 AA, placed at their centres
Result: 0.05 mag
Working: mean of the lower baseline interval 17.4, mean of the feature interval 16.7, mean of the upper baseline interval 18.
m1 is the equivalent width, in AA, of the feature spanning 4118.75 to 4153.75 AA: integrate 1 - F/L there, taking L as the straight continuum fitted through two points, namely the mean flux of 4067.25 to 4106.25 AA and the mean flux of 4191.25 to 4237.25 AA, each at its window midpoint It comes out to -2.6 AA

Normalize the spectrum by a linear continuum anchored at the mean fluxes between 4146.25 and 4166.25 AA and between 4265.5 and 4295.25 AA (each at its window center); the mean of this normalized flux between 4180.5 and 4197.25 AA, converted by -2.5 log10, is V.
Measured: 0.07 mag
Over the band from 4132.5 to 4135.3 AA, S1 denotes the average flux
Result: 18.3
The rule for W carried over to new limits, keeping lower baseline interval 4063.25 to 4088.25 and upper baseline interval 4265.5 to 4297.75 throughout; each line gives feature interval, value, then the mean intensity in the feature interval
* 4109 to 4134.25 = -1.57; 18.3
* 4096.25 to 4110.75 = 0.82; 16.2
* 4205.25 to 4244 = 2.02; 16.9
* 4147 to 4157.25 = 0.59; 16.4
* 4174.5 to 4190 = 2.30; 15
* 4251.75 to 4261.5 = 1.00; 16.1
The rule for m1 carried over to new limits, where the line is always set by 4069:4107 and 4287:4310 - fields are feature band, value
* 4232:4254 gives -3.77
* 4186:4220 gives -2.08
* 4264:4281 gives -3.18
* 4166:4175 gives 0.36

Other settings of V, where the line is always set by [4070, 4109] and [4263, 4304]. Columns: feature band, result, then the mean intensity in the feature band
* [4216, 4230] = 0.07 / 16.2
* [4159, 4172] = 0.03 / 16.8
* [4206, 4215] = -0.01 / 17.4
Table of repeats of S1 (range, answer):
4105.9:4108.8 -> 16.8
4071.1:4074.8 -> 17.9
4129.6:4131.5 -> 25.1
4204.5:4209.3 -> 18.1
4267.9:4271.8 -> 15.9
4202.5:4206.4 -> 14.9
